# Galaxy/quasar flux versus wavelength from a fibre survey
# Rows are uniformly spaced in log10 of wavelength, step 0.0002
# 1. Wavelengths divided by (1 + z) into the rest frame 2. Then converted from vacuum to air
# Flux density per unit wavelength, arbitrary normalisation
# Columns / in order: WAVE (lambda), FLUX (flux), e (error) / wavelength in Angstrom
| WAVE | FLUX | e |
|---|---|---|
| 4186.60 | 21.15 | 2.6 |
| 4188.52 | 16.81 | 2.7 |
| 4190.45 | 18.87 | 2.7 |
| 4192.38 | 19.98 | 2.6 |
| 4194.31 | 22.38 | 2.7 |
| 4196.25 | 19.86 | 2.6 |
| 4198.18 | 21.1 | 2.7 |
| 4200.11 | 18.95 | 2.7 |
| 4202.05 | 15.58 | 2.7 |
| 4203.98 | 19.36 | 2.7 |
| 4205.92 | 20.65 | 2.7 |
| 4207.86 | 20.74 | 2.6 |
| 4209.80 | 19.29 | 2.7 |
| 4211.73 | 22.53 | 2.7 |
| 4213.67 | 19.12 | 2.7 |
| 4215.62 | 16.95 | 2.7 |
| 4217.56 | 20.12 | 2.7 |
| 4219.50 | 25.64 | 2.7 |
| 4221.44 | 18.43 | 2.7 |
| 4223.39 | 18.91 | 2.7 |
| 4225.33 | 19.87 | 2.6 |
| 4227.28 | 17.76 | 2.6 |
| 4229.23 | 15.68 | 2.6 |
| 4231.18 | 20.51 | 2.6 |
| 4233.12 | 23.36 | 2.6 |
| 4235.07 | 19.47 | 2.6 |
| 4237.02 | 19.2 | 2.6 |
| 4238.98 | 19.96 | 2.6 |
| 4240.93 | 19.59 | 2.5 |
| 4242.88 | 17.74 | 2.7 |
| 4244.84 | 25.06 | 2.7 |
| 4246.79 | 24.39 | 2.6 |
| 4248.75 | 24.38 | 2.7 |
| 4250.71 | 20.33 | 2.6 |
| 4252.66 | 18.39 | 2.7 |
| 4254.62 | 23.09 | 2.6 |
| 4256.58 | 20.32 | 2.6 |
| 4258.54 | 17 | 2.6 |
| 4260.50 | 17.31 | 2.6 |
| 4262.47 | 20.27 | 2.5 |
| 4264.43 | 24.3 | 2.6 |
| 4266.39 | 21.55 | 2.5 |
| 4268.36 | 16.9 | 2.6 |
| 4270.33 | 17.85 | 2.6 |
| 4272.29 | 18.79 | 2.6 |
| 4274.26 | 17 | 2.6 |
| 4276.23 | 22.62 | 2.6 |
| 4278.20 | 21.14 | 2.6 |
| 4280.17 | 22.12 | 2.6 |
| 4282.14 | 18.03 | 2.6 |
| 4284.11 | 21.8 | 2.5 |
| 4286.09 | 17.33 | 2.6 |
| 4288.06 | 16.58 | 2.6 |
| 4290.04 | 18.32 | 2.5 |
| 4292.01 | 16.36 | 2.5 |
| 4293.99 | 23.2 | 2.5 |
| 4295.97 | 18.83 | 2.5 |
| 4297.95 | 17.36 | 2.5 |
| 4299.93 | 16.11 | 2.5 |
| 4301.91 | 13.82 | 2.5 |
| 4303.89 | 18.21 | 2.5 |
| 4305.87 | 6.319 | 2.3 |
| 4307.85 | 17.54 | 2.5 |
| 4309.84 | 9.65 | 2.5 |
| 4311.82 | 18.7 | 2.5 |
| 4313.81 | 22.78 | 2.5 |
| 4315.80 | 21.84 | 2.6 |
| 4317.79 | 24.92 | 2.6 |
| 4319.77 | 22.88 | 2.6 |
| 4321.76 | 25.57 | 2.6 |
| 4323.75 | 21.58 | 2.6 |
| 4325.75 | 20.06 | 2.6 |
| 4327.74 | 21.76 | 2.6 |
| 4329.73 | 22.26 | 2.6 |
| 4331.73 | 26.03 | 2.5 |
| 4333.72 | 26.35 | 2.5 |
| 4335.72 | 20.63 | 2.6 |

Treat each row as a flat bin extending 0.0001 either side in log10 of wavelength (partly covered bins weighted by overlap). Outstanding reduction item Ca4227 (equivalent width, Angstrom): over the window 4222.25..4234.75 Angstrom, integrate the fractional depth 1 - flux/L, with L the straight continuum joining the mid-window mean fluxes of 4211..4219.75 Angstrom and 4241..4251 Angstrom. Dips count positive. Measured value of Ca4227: 1.1 Angstrom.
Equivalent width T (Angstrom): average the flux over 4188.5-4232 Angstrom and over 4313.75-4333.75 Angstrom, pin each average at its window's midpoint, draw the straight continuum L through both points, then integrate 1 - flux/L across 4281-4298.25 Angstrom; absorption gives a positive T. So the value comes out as 2.6 Angstrom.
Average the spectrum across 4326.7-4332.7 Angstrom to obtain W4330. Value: 23.3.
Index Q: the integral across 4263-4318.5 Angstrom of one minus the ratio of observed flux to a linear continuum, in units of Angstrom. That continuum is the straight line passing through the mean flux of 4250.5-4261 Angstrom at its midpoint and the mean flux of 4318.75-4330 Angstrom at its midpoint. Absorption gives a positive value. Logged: 6.2 Angstrom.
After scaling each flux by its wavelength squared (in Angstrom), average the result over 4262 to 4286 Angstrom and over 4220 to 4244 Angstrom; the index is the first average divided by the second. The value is 1.1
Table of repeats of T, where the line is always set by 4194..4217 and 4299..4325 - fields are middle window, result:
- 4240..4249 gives -1.3 Angstrom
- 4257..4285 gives -1.3 Angstrom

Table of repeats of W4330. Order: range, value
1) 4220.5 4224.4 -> 18.7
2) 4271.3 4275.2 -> 17.9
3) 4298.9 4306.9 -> 13.7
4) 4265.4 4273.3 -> 18.8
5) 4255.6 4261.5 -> 18.2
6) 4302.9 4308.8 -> 14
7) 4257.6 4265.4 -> 19.7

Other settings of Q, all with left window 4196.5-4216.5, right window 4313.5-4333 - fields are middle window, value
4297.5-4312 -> 5.2 Angstrom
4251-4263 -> 0.9 Angstrom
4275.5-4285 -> 0.3 Angstrom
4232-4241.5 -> 0.0 Angstrom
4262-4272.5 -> 0.6 Angstrom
